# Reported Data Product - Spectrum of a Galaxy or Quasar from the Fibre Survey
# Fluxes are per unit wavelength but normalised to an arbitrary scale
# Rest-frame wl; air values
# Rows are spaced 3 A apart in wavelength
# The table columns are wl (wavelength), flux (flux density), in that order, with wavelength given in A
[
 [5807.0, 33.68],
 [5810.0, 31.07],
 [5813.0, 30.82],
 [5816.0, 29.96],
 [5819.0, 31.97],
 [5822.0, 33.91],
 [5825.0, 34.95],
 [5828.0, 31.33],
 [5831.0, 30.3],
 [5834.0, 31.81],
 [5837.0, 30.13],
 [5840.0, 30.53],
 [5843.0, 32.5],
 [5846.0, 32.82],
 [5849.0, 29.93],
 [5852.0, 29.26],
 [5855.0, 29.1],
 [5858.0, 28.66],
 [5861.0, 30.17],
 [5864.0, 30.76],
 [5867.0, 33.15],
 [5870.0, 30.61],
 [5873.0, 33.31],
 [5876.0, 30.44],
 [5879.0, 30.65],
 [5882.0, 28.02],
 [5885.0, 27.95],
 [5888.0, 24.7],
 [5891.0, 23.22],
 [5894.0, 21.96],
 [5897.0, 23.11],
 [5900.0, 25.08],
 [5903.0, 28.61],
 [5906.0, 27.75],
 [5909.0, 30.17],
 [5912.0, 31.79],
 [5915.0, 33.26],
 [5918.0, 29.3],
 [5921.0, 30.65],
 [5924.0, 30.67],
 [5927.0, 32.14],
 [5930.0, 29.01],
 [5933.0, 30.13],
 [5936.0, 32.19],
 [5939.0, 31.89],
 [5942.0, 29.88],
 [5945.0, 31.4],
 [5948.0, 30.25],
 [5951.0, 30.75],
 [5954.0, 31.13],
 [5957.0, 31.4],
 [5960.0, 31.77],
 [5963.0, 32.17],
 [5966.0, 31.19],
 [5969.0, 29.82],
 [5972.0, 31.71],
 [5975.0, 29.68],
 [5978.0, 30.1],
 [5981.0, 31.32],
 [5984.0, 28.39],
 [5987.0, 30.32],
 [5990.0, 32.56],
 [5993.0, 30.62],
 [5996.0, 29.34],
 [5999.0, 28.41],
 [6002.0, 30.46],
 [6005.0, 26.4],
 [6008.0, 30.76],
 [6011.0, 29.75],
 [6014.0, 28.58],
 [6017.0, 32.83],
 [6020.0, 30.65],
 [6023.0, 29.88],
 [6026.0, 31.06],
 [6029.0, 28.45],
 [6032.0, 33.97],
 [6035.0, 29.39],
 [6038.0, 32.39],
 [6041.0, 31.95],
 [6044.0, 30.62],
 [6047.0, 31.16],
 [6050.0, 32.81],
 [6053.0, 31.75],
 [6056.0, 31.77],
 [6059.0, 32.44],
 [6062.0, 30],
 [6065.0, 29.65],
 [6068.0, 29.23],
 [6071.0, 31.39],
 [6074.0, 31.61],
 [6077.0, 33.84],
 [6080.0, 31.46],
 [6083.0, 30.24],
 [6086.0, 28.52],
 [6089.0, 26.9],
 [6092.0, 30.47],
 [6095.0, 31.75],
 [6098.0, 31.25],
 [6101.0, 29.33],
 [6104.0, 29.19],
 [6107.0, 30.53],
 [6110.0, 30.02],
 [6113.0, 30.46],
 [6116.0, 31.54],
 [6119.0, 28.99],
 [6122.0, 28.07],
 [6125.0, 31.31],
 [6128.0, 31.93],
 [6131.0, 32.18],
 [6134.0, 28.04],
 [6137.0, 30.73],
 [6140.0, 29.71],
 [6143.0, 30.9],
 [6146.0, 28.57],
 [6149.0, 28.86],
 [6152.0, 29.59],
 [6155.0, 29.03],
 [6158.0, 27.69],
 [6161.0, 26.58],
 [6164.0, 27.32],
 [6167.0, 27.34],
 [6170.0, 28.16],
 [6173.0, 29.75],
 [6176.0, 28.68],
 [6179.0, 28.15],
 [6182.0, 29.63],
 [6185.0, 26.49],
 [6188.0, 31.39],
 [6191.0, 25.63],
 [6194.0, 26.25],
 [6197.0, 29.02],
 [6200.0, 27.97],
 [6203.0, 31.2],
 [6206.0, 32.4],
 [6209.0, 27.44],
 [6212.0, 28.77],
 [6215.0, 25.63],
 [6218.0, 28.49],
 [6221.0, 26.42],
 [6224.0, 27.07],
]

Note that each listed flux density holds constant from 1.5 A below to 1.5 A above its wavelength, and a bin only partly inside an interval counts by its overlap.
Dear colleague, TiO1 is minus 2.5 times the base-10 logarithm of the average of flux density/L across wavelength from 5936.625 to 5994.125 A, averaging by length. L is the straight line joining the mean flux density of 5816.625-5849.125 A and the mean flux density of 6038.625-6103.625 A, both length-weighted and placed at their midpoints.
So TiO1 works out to 0.015 mag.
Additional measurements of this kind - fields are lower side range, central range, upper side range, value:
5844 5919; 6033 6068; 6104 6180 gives -0.07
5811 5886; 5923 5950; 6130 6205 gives -0.02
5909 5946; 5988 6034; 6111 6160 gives 0.01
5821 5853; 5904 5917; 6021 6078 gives 0.03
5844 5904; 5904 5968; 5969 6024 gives -0.05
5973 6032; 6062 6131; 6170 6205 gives -0.04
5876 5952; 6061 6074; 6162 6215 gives -0.06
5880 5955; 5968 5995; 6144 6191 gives -0.06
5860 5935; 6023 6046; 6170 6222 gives -0.08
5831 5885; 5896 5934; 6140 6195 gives 0.03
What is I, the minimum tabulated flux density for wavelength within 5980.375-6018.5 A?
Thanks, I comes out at 26.4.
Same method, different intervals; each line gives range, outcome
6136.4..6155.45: 28.57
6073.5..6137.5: 26.9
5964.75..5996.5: 28.39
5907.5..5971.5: 29.01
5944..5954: 30.25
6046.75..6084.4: 29.23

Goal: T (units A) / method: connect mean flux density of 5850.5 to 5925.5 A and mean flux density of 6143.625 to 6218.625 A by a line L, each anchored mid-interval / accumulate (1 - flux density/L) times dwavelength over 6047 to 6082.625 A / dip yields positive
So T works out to -3.47 A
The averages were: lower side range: 28.9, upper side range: 28.4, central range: 31.4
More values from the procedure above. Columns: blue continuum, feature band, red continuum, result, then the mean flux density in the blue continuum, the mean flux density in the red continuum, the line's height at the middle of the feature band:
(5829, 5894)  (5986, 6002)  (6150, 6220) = -0.6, 29.7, 28.4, 29.2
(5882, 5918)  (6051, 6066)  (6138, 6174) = -1.7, 27.2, 28.6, 28.1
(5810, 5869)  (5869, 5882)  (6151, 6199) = 0.0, 31.2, 28.2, 30.8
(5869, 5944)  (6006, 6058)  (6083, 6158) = -2.6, 29.1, 29.9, 29.5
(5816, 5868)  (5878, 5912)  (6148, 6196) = 4.5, 31.2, 28.2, 30.7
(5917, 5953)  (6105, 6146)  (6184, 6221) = -1.8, 30.7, 28.3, 29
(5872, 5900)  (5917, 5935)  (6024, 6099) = -1.7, 26.8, 31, 27.8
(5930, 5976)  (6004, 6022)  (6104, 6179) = 0.3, 31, 29.4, 30.5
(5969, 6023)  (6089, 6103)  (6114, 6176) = -0.3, 30.1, 29.3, 29.6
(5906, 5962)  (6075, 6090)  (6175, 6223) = -0.4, 30.9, 28.3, 29.5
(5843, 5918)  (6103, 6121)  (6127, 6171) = -0.6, 29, 29.1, 29.1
